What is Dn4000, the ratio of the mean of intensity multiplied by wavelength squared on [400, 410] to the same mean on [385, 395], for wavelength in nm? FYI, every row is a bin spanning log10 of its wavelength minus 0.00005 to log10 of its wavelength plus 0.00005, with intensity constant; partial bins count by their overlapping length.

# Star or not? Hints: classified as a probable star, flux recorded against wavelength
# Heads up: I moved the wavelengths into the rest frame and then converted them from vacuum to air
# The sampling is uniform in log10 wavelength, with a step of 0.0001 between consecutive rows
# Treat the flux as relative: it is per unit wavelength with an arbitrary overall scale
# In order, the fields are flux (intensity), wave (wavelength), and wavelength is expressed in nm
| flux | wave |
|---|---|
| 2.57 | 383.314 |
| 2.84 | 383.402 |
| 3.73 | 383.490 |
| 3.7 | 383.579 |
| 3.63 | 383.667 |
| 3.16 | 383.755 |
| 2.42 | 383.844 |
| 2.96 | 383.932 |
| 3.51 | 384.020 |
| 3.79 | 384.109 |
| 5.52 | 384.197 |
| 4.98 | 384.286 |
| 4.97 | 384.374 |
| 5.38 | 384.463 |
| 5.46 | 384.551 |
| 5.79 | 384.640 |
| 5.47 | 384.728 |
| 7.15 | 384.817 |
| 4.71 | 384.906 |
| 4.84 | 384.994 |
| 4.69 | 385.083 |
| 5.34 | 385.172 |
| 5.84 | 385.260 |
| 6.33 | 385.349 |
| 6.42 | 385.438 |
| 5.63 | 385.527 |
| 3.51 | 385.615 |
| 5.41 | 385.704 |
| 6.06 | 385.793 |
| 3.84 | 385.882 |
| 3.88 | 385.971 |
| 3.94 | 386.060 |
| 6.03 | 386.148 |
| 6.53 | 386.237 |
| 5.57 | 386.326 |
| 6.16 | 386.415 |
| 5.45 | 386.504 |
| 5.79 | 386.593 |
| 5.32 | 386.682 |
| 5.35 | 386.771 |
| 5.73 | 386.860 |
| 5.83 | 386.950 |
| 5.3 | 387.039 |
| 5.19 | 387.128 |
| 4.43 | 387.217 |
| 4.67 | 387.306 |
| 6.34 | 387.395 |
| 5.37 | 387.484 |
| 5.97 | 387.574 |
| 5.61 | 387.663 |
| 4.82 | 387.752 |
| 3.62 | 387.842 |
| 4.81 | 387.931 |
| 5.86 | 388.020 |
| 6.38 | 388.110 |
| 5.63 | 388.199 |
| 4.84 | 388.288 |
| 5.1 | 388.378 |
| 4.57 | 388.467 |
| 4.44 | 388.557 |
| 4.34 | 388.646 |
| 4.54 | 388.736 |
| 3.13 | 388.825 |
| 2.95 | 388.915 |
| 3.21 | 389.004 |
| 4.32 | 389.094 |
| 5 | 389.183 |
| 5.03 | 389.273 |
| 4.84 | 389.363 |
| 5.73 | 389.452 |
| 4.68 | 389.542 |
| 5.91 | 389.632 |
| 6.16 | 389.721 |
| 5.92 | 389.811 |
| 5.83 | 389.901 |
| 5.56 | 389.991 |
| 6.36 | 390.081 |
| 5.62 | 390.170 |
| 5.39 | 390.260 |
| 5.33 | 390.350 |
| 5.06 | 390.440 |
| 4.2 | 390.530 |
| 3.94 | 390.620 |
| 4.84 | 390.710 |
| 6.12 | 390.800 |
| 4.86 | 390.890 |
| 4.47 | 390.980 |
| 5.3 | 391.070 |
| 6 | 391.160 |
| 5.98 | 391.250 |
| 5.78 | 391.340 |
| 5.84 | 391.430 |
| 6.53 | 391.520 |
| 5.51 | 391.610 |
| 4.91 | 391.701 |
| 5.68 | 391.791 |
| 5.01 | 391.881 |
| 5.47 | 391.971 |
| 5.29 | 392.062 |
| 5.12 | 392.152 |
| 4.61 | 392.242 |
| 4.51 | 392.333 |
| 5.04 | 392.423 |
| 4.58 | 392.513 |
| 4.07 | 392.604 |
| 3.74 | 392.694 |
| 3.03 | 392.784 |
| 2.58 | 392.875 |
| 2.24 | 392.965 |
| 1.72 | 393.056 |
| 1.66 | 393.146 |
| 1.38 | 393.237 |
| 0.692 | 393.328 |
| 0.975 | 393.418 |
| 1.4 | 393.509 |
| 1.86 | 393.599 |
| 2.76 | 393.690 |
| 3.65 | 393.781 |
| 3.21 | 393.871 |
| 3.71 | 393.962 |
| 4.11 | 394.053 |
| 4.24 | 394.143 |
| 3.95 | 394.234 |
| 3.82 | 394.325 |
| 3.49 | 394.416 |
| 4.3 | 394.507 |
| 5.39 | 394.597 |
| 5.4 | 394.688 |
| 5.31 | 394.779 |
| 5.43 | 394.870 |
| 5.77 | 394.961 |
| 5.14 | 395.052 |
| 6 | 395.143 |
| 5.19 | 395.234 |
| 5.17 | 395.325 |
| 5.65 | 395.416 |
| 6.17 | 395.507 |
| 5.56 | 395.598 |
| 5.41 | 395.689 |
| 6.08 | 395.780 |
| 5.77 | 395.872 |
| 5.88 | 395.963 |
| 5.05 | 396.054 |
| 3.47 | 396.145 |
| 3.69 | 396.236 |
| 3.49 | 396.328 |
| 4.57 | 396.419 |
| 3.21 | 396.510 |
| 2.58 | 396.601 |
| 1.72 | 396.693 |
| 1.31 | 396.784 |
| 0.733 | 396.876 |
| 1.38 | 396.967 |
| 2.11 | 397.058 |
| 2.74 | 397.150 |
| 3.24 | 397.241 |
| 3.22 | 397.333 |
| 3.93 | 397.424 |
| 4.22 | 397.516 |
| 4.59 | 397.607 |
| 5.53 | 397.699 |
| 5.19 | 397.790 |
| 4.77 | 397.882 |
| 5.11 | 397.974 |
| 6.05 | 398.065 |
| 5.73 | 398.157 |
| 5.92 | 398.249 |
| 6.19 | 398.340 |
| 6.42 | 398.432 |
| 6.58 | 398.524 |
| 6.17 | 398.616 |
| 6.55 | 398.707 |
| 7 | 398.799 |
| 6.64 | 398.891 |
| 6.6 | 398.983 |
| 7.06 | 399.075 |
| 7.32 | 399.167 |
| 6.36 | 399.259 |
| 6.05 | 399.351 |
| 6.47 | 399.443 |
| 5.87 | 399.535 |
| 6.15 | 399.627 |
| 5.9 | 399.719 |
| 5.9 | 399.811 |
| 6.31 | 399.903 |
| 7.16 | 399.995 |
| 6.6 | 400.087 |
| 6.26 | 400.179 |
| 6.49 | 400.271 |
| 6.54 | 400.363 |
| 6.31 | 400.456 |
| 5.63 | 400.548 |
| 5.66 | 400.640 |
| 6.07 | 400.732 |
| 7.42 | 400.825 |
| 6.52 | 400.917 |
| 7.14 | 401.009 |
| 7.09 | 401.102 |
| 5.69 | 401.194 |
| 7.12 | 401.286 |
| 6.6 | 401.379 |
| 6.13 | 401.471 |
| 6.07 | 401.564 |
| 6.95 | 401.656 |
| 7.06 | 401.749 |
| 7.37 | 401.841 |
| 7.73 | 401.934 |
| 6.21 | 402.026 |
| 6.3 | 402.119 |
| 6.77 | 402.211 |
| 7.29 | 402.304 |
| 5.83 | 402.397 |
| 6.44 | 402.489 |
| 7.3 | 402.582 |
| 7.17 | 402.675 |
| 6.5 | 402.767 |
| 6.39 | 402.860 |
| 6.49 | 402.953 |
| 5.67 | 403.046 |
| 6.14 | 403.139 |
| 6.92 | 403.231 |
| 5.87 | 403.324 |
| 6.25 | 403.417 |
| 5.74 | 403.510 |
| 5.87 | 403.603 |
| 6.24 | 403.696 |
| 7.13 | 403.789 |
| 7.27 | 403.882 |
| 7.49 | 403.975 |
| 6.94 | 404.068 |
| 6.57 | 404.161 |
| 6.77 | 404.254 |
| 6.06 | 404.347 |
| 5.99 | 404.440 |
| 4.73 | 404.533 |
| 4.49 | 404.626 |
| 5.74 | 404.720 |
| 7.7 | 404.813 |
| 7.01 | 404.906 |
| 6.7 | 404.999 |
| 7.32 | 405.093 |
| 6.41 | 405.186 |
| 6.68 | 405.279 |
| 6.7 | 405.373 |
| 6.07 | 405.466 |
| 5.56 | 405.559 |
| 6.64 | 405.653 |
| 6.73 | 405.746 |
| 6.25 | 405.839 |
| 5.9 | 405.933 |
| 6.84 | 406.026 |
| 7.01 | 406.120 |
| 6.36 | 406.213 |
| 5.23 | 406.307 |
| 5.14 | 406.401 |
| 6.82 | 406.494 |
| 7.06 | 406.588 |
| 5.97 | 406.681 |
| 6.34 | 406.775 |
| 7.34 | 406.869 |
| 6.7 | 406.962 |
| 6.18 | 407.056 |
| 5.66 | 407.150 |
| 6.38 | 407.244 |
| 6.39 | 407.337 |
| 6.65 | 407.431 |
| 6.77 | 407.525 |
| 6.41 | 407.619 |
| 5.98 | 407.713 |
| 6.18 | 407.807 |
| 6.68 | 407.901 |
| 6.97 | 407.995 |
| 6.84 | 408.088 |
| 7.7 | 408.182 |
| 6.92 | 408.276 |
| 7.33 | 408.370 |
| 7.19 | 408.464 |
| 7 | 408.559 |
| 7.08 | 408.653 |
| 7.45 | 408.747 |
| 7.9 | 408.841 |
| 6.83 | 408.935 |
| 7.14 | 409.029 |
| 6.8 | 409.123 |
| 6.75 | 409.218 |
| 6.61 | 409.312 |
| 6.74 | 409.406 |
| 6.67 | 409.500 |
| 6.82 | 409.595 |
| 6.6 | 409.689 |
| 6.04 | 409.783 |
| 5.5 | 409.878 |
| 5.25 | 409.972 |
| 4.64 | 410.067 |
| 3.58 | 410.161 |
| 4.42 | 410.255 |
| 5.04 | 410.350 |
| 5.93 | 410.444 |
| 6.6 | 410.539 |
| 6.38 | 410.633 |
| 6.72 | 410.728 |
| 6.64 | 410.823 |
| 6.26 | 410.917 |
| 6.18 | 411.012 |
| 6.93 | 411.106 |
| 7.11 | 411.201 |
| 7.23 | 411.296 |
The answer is 1.5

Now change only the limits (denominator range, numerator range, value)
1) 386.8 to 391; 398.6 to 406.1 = 1.37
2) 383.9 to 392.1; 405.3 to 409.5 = 1.41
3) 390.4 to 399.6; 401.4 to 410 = 1.51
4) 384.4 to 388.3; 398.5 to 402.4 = 1.31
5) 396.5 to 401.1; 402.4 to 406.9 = 1.23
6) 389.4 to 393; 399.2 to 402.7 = 1.35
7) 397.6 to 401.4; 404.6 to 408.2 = 1.06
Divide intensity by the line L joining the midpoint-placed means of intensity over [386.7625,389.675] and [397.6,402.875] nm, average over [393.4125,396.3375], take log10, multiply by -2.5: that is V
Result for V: 0.27 mag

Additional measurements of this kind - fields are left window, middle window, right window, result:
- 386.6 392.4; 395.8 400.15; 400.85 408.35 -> 0.19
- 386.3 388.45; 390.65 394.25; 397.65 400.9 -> 0.37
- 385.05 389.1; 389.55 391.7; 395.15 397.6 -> -0.18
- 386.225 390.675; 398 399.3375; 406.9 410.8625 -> -0.12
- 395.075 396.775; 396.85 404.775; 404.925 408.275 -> -0.10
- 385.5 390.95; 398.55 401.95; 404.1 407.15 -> -0.10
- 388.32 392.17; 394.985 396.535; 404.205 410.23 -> 0.10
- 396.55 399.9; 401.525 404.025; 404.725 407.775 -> -0.14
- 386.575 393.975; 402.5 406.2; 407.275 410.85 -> -0.08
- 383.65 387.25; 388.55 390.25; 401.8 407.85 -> 0.09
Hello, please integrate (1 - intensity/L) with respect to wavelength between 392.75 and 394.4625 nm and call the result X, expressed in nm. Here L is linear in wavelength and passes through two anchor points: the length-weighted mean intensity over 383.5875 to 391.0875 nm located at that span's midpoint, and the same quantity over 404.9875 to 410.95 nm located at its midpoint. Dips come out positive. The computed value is 0.88 nm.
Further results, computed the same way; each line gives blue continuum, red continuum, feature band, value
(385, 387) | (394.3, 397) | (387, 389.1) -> 0.148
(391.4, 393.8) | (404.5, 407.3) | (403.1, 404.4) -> -0.135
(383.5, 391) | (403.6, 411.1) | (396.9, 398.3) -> 0.378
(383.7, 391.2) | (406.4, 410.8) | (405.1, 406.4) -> -0.014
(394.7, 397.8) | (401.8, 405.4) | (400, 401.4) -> -0.218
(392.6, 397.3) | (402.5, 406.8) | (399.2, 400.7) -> -0.344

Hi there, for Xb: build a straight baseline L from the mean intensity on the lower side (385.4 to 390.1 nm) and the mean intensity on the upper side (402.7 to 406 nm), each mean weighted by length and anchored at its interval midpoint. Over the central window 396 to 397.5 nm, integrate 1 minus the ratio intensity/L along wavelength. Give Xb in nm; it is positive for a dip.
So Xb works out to 0.74 nm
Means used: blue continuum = 5.14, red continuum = 6.38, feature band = 2.95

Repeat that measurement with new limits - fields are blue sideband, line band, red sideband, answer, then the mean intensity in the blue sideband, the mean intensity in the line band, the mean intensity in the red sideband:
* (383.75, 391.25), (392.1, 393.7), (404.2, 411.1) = 0.75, 5.09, 2.9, 6.39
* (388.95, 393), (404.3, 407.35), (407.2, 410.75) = -0.06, 5.01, 6.31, 6.44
